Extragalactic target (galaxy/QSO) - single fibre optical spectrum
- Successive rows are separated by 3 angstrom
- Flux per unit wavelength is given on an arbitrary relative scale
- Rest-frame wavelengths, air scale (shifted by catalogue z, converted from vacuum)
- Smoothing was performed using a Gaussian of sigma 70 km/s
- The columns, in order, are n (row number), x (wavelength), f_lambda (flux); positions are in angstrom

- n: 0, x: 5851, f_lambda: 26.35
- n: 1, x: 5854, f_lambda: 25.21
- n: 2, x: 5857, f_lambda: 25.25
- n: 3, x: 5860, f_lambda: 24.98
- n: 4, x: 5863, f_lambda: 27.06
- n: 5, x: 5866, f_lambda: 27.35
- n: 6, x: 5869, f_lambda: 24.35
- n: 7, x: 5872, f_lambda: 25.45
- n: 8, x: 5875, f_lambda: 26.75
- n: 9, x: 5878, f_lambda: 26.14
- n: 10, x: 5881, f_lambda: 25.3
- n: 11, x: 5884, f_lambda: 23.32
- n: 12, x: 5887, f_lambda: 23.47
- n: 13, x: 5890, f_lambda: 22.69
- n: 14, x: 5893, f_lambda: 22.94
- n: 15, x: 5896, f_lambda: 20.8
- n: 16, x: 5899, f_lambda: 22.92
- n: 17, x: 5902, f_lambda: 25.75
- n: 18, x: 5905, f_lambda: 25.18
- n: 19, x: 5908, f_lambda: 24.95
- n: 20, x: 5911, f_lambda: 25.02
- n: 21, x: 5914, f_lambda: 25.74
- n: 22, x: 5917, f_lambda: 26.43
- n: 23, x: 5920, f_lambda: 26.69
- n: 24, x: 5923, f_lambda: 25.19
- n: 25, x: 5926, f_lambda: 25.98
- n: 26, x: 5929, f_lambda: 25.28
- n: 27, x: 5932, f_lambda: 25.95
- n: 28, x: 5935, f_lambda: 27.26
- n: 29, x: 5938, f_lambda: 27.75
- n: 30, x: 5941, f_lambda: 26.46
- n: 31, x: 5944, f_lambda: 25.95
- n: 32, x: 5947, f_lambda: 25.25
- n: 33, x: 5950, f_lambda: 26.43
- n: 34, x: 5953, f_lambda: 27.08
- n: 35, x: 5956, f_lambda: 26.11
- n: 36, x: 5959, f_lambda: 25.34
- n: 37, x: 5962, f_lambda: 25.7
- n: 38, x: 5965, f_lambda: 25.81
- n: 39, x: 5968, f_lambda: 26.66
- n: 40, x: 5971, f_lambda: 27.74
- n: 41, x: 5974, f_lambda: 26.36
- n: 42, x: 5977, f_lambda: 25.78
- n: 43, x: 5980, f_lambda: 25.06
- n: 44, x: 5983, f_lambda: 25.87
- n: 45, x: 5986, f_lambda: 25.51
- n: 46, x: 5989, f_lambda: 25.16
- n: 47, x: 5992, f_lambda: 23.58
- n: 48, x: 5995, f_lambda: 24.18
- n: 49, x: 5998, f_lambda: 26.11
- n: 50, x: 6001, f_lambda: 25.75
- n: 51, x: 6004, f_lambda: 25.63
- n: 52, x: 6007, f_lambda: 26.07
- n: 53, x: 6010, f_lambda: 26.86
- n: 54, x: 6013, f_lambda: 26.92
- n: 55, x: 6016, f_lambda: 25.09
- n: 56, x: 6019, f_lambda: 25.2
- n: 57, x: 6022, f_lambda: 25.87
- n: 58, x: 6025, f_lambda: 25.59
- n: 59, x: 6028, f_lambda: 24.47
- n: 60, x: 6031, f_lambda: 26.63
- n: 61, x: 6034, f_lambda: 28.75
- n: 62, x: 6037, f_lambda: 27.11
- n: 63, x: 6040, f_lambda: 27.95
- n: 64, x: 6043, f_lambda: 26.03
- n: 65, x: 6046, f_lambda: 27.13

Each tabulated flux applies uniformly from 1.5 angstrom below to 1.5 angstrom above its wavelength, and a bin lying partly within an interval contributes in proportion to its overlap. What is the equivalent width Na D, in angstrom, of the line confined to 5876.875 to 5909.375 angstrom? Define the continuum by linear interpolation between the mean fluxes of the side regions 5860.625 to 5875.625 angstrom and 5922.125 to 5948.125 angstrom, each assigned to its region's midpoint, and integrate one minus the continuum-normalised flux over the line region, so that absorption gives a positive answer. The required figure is 2.73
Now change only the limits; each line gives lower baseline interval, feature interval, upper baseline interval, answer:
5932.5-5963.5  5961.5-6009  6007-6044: 1.2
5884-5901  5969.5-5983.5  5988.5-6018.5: -0.8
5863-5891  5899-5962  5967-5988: -0.6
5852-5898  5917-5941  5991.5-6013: -1.1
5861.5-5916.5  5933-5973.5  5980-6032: -2.0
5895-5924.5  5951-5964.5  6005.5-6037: -0.3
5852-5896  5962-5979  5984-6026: -0.7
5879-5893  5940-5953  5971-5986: -0.5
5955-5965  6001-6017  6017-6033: -0.3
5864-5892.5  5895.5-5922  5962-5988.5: 0.3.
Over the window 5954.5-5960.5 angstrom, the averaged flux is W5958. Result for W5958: 25.7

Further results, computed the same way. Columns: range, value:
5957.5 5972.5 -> 26.2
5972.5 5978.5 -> 26.1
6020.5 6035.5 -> 26.3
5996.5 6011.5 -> 26.1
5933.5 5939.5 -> 27.5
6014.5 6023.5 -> 25.4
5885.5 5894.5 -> 23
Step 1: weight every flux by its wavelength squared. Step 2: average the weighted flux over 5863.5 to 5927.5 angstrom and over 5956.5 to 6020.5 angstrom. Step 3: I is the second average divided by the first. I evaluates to 1.07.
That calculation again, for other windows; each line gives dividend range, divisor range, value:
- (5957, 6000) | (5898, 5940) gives 1.02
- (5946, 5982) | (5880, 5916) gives 1.11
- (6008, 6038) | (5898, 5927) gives 1.07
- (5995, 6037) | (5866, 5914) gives 1.11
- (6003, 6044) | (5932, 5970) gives 1.02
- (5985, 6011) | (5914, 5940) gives 0.99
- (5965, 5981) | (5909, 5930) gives 1.04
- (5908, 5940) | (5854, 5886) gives 1.04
